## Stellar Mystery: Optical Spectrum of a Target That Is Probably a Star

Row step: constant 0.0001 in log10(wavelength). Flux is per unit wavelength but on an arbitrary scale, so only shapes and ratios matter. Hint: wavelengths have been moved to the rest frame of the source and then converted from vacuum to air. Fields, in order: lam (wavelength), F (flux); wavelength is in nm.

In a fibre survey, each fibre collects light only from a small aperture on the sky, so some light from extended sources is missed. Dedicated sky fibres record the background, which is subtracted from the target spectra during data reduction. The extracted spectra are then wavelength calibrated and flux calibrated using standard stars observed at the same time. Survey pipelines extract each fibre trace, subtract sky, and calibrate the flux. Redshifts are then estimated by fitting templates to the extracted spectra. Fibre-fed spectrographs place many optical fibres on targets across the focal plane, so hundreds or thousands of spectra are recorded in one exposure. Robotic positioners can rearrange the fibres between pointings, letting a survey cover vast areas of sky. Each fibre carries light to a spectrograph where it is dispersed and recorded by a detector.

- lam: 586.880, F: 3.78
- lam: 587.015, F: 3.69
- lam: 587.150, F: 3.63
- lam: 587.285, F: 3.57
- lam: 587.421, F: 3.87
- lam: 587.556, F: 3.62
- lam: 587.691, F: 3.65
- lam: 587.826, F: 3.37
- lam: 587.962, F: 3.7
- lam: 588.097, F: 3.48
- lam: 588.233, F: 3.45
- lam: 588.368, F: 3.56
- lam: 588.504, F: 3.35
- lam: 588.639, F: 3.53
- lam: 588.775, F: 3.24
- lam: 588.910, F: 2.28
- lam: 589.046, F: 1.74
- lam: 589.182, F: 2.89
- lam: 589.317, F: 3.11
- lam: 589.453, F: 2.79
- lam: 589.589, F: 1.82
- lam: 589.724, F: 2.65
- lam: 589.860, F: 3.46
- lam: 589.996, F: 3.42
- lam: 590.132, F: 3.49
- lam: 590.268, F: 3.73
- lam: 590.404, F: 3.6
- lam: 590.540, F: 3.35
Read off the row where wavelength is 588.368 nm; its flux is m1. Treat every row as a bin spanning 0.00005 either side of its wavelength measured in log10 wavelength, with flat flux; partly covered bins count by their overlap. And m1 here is 3.56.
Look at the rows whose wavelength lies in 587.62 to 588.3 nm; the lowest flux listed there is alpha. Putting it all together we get 3.37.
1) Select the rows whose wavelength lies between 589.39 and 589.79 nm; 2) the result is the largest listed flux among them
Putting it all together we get 2.79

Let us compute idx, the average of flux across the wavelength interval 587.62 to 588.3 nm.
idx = 3.53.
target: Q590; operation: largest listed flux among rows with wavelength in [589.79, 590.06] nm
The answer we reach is 3.46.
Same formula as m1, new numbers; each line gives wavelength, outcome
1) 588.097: 3.48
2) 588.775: 3.24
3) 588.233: 3.45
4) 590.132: 3.49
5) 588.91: 2.28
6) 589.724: 2.65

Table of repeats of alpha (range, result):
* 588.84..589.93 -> 1.74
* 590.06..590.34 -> 3.49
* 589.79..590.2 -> 3.42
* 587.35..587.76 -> 3.62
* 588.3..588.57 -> 3.35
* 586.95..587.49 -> 3.57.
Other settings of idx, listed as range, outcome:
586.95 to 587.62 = 3.68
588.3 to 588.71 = 3.48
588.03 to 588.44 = 3.49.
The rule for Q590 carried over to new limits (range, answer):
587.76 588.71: 3.7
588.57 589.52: 3.53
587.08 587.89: 3.87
